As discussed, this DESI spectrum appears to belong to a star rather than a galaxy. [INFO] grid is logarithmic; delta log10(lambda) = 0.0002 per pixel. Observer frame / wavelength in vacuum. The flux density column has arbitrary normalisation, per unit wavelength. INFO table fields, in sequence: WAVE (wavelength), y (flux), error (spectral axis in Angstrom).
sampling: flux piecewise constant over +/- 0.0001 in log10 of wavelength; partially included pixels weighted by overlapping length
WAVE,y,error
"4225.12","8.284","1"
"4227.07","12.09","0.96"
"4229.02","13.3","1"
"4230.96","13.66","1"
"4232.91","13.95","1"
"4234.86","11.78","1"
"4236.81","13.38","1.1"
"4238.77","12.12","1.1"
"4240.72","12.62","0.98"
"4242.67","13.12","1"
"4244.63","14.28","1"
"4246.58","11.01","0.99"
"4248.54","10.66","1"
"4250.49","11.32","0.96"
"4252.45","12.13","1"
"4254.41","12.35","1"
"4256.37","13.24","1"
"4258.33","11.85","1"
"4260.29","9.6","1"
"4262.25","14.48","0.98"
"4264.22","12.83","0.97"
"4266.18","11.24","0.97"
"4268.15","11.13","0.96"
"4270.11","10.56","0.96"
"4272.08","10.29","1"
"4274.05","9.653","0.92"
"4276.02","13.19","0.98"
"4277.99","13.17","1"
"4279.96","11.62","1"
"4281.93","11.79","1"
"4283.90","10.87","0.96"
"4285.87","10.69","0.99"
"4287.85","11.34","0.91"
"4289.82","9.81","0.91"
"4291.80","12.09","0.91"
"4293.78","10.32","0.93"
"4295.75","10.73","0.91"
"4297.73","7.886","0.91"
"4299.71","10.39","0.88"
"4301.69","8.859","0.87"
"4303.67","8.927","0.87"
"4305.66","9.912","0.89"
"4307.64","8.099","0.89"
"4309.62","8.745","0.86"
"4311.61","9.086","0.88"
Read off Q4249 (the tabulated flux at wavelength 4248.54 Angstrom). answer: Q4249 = 10.66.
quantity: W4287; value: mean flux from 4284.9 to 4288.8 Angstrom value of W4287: 11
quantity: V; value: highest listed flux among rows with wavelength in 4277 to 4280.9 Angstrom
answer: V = 13.17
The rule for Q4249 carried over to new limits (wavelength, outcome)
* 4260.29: 9.6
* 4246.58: 11.01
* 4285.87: 10.69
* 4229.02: 13.3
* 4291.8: 12.09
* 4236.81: 13.38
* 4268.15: 11.13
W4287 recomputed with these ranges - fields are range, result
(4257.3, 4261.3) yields 10.8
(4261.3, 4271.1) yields 12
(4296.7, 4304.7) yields 9.02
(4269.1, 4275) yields 10.2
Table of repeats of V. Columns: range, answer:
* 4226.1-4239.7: 13.95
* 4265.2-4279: 13.19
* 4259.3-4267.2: 14.48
